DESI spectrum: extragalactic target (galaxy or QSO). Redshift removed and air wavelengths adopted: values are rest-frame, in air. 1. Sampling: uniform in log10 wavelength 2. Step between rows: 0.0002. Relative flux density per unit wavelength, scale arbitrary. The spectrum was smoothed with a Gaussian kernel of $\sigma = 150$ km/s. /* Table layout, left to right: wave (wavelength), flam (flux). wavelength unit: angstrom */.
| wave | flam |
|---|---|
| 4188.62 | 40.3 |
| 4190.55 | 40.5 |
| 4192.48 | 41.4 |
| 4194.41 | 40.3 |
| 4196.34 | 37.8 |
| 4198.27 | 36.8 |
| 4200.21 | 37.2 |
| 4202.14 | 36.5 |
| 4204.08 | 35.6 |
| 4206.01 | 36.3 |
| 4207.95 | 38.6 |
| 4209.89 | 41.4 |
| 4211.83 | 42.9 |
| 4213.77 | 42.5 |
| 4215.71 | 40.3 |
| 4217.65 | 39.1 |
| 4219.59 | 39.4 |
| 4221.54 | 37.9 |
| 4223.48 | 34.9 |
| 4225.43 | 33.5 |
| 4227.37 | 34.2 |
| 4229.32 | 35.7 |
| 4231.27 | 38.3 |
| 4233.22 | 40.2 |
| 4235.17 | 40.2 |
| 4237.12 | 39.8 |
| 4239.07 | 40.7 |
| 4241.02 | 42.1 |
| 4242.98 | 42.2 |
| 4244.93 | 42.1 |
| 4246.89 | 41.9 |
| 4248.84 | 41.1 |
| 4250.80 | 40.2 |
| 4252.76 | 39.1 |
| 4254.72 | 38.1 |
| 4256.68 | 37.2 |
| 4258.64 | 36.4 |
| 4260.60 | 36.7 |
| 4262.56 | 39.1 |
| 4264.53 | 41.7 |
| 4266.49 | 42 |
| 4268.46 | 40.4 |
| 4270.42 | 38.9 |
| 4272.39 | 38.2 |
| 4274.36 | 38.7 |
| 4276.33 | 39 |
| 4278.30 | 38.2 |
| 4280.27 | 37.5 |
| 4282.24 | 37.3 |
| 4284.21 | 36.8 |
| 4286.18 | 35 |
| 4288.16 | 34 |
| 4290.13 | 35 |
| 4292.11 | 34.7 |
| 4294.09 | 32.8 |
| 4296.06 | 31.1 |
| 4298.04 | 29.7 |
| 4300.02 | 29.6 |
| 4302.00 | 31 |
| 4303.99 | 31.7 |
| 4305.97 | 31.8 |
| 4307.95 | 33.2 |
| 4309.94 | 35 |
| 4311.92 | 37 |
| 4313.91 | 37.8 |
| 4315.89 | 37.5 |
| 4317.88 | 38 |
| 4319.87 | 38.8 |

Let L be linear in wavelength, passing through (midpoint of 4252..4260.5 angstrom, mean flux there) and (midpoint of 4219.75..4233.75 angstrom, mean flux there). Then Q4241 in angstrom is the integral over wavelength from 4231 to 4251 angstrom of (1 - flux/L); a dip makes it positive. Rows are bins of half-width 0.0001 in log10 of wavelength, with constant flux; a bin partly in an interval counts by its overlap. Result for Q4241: -2.1 angstrom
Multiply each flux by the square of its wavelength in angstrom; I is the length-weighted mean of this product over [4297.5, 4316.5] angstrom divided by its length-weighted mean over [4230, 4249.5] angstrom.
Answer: 0.85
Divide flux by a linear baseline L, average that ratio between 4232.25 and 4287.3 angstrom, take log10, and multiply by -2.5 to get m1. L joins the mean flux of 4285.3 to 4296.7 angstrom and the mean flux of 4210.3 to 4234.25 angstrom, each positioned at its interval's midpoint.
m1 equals -0.10 mag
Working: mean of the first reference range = 38.3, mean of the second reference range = 33.8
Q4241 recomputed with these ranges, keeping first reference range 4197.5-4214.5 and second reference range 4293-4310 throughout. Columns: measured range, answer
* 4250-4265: -1.56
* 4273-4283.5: -1.51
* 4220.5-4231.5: 0.45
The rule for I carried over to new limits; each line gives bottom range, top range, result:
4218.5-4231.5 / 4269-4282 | 1.09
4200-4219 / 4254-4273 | 1.02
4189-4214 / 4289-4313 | 0.88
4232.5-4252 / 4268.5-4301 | 0.88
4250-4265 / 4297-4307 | 0.82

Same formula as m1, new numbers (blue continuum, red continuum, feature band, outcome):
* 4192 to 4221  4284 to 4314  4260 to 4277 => -0.12 mag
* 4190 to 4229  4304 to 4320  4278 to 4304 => 0.08 mag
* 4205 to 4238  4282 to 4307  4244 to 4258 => -0.10 mag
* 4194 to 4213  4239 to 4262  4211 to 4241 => 0.01 mag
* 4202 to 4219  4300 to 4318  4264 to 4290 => -0.06 mag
